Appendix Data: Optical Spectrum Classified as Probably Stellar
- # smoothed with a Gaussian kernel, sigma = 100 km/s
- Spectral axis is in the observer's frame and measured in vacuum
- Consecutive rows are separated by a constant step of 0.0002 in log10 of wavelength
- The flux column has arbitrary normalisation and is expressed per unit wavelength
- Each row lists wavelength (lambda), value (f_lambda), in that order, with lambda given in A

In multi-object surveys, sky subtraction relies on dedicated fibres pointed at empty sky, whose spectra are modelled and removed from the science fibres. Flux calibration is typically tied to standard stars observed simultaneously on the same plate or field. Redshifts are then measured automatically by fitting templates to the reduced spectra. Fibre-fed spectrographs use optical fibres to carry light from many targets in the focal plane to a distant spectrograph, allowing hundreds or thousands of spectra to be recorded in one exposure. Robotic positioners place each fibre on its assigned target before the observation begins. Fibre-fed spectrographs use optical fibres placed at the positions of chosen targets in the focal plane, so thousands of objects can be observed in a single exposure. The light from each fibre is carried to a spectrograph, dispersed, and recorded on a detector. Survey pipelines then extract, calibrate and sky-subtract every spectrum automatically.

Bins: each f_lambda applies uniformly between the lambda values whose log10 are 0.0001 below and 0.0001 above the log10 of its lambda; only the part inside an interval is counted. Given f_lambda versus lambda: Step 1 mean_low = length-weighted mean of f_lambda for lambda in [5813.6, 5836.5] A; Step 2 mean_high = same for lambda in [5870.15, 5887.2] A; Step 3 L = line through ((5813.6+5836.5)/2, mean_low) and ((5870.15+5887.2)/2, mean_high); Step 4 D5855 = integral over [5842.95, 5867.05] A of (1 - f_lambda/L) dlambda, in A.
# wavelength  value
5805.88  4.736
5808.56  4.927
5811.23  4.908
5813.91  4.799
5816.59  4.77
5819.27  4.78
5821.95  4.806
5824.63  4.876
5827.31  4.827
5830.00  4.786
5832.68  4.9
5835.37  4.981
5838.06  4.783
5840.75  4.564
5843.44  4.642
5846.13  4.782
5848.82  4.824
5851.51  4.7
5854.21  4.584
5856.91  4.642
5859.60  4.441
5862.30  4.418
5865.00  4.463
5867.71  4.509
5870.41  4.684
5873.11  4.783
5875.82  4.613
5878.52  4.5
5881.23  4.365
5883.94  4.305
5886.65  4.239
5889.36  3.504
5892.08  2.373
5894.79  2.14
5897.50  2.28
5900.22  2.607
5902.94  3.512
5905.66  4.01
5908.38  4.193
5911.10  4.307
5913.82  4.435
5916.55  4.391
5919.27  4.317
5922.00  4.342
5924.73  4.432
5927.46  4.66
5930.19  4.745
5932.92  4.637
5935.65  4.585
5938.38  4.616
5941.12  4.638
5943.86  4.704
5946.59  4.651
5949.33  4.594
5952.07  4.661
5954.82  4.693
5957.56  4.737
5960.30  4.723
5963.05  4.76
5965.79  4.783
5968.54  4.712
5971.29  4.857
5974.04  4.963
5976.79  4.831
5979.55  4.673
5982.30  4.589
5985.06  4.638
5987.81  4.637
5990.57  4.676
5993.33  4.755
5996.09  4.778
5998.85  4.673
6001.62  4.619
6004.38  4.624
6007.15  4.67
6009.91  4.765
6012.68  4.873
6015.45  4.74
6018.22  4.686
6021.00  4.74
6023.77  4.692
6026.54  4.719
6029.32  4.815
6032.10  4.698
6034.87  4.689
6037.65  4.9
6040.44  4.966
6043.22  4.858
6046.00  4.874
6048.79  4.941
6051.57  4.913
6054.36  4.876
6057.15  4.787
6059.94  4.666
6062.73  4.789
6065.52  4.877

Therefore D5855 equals 0.22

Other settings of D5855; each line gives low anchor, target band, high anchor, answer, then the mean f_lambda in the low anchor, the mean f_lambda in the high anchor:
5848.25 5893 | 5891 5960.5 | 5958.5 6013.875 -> 6.00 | 4.36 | 4.73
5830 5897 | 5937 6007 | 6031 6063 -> -1.05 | 4.34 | 4.83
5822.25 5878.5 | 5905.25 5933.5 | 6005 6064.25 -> 1.87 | 4.69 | 4.79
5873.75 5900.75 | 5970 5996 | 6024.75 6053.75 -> -2.25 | 3.55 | 4.84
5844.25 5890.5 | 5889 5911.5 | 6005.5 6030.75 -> 6.91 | 4.5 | 4.74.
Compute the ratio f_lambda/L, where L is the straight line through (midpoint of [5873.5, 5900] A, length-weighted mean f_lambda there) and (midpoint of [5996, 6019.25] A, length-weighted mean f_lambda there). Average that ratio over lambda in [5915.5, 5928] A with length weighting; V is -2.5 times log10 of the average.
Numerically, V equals -0.13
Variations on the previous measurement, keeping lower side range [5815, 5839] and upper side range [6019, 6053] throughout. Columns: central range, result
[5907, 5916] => 0.12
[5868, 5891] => 0.11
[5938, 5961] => 0.04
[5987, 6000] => 0.03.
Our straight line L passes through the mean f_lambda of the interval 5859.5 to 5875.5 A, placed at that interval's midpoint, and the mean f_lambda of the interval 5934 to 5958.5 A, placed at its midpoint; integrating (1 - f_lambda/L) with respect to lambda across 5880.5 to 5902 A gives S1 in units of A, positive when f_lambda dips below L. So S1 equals 6.51 A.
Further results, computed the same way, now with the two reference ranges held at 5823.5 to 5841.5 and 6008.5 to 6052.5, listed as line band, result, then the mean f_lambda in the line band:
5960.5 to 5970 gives 0.1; 4.75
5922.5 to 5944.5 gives 0.9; 4.61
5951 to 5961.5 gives 0.2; 4.7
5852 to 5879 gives 1.4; 4.57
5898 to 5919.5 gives 4.1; 3.89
